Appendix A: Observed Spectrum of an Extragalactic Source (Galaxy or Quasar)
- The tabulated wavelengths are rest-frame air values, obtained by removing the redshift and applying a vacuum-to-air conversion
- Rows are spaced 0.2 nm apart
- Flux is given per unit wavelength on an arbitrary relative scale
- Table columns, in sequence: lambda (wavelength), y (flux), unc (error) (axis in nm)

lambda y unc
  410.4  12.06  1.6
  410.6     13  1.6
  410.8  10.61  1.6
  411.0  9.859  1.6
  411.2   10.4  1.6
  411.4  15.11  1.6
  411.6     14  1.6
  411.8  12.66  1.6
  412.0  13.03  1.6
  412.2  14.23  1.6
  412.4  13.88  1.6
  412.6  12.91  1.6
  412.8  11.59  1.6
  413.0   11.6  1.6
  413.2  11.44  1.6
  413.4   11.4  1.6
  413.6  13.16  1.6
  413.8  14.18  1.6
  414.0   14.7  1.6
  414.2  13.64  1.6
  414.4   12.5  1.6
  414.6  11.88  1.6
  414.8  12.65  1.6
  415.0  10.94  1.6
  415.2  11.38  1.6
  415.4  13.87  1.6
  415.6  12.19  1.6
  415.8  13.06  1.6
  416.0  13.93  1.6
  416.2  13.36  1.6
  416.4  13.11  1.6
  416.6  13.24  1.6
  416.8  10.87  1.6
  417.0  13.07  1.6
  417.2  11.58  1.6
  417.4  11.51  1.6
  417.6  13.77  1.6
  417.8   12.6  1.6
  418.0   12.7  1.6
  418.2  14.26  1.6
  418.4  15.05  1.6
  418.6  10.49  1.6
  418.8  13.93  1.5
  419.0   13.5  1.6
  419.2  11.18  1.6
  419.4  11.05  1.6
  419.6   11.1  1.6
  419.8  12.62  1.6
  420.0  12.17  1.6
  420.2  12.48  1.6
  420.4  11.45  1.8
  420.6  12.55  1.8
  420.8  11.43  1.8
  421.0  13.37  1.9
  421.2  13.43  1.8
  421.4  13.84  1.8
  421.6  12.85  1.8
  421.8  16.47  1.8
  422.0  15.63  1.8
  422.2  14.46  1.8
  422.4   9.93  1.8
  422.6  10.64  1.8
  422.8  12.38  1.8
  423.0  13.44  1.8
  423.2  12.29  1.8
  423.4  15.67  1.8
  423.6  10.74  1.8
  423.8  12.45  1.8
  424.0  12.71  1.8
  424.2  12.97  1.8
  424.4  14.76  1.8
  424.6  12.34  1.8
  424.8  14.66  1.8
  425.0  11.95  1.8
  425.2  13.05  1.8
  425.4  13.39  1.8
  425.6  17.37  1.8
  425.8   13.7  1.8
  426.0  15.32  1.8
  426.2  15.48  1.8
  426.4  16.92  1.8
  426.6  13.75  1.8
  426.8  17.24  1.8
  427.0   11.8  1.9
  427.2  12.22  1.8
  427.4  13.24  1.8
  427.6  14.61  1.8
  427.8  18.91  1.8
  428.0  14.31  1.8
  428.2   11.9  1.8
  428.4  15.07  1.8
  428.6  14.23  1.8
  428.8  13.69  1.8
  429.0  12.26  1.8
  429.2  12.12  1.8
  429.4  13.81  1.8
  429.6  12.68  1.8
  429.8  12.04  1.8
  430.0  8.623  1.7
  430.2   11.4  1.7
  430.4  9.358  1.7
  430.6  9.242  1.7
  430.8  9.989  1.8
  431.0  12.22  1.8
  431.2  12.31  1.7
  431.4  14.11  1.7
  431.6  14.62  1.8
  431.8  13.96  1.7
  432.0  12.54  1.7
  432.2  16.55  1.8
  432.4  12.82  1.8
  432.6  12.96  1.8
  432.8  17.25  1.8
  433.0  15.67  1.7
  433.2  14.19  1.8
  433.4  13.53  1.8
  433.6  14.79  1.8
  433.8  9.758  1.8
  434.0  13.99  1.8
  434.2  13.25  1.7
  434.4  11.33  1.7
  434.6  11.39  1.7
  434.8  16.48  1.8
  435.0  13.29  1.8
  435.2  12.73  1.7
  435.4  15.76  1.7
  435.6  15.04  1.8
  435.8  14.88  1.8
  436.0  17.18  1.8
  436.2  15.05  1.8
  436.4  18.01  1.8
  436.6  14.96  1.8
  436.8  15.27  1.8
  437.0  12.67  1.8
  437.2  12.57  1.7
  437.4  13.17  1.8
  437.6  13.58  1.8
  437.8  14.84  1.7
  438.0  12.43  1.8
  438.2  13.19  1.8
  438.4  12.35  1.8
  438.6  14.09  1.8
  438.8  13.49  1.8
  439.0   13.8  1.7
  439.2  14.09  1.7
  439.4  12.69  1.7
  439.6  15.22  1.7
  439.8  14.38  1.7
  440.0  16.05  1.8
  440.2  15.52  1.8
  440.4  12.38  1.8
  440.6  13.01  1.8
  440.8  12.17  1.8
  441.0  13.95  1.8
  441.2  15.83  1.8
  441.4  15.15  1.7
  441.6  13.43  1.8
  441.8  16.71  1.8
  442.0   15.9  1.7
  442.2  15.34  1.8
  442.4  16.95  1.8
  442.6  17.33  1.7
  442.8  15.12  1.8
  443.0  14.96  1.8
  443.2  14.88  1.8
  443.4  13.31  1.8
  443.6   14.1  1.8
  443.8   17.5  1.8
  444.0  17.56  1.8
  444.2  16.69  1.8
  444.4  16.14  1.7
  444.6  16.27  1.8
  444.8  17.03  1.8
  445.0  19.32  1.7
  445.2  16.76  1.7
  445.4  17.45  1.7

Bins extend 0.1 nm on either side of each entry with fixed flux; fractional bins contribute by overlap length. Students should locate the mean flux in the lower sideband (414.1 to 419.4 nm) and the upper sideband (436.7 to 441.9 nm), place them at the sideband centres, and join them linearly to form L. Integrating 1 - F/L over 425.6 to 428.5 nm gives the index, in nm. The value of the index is -0.32 nm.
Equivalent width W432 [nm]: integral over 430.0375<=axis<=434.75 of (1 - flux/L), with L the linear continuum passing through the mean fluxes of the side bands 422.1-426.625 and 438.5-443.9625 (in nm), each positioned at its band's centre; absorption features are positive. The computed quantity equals 0.40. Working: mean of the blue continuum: 13.5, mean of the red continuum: 14.7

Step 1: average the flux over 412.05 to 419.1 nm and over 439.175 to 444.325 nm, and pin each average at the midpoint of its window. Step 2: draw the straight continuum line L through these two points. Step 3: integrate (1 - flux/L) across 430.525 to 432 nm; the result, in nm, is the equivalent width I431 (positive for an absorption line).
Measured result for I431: 0.18 nm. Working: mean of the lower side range 12.8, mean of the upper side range 15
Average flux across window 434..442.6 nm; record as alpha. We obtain 14.3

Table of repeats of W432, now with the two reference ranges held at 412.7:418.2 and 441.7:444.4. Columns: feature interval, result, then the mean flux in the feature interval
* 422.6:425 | 0.112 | 13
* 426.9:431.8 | 0.525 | 12.7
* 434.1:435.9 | 0.137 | 13.8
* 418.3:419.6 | 0.061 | 12.4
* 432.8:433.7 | -0.008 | 14.8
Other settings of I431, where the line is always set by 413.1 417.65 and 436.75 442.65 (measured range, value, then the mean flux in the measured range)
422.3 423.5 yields 0.07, 12.4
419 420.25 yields 0.10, 11.9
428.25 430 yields 0.08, 12.9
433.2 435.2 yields 0.11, 13.1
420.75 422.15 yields -0.10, 14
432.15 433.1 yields -0.08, 15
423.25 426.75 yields -0.18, 14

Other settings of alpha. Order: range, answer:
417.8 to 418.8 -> 13.2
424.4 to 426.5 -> 14.4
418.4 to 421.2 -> 12.3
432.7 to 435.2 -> 13.7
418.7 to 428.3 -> 13.4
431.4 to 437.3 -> 14.2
